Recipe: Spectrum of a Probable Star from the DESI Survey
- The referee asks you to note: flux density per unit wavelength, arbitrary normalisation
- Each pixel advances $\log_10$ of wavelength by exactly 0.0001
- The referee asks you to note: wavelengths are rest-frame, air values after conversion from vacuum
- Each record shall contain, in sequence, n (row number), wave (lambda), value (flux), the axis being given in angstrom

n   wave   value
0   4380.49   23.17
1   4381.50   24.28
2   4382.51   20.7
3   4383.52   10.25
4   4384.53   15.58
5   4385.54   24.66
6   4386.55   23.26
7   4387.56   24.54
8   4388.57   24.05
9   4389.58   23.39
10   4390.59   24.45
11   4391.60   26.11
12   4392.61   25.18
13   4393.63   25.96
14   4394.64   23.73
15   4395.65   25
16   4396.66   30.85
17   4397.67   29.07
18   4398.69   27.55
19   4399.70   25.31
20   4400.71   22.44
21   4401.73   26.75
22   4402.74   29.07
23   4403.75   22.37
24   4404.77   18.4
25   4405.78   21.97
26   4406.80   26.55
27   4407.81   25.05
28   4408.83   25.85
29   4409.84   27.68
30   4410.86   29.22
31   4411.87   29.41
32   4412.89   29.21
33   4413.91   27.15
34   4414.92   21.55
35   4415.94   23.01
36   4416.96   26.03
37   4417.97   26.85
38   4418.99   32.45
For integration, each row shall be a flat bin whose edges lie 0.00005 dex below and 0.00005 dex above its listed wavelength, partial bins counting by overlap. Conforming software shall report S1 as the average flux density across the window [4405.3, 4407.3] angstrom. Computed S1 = 24.2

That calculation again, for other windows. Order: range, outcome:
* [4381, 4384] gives 18.5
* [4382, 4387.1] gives 18.9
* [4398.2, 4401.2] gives 25.2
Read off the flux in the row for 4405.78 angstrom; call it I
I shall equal 21.97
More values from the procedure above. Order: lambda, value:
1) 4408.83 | 25.85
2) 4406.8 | 26.55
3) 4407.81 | 25.05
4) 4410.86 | 29.22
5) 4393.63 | 25.96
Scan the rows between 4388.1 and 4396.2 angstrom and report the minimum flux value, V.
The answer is 23.39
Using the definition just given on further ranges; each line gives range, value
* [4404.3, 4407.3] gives 18.4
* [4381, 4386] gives 10.25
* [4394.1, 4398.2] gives 23.73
